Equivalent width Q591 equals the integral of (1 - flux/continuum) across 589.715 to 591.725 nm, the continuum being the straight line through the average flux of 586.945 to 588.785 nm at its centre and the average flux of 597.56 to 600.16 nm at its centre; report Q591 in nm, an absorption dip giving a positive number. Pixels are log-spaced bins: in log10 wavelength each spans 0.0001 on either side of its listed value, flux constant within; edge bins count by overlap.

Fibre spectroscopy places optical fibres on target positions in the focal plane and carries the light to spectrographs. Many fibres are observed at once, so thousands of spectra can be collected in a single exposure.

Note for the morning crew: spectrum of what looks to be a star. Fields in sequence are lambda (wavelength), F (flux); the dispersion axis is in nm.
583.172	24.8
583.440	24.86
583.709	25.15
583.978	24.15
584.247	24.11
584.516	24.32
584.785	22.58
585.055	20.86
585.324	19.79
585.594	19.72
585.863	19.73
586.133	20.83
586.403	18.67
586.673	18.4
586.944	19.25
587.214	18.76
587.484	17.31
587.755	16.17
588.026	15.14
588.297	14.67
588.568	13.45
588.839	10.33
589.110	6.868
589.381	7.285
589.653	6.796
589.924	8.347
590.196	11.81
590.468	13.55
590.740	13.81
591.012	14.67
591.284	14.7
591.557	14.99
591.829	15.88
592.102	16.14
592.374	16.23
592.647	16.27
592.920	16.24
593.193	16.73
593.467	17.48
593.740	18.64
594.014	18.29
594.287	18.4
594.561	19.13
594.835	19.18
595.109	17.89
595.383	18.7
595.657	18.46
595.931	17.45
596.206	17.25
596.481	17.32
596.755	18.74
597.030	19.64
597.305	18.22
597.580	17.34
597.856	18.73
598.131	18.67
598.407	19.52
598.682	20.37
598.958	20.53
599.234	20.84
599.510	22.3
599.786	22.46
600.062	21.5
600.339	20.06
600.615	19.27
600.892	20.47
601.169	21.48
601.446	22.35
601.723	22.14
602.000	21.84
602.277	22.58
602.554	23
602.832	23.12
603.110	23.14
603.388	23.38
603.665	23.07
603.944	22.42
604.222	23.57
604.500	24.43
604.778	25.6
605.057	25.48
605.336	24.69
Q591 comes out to 0.49 nm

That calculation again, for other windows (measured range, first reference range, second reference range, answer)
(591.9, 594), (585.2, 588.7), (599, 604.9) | 0.29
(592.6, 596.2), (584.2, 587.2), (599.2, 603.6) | 0.57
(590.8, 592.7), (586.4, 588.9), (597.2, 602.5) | 0.24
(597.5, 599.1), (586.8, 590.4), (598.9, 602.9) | 0.04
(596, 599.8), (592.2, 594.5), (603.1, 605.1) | 0.16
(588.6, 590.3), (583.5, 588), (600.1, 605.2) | 0.99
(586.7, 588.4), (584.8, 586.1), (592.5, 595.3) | 0.23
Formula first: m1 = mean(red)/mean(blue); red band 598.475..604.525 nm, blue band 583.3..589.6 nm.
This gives 1.21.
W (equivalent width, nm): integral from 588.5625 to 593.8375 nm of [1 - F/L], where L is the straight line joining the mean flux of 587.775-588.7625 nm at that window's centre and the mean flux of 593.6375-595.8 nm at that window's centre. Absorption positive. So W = 0.96 nm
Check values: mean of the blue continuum 14.4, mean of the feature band 13.5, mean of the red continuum 18.6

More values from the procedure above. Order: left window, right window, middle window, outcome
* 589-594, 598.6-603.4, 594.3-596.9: -0.160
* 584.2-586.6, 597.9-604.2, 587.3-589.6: 0.930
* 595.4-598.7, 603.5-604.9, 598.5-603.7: -0.070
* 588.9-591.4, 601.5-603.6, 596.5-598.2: -0.070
